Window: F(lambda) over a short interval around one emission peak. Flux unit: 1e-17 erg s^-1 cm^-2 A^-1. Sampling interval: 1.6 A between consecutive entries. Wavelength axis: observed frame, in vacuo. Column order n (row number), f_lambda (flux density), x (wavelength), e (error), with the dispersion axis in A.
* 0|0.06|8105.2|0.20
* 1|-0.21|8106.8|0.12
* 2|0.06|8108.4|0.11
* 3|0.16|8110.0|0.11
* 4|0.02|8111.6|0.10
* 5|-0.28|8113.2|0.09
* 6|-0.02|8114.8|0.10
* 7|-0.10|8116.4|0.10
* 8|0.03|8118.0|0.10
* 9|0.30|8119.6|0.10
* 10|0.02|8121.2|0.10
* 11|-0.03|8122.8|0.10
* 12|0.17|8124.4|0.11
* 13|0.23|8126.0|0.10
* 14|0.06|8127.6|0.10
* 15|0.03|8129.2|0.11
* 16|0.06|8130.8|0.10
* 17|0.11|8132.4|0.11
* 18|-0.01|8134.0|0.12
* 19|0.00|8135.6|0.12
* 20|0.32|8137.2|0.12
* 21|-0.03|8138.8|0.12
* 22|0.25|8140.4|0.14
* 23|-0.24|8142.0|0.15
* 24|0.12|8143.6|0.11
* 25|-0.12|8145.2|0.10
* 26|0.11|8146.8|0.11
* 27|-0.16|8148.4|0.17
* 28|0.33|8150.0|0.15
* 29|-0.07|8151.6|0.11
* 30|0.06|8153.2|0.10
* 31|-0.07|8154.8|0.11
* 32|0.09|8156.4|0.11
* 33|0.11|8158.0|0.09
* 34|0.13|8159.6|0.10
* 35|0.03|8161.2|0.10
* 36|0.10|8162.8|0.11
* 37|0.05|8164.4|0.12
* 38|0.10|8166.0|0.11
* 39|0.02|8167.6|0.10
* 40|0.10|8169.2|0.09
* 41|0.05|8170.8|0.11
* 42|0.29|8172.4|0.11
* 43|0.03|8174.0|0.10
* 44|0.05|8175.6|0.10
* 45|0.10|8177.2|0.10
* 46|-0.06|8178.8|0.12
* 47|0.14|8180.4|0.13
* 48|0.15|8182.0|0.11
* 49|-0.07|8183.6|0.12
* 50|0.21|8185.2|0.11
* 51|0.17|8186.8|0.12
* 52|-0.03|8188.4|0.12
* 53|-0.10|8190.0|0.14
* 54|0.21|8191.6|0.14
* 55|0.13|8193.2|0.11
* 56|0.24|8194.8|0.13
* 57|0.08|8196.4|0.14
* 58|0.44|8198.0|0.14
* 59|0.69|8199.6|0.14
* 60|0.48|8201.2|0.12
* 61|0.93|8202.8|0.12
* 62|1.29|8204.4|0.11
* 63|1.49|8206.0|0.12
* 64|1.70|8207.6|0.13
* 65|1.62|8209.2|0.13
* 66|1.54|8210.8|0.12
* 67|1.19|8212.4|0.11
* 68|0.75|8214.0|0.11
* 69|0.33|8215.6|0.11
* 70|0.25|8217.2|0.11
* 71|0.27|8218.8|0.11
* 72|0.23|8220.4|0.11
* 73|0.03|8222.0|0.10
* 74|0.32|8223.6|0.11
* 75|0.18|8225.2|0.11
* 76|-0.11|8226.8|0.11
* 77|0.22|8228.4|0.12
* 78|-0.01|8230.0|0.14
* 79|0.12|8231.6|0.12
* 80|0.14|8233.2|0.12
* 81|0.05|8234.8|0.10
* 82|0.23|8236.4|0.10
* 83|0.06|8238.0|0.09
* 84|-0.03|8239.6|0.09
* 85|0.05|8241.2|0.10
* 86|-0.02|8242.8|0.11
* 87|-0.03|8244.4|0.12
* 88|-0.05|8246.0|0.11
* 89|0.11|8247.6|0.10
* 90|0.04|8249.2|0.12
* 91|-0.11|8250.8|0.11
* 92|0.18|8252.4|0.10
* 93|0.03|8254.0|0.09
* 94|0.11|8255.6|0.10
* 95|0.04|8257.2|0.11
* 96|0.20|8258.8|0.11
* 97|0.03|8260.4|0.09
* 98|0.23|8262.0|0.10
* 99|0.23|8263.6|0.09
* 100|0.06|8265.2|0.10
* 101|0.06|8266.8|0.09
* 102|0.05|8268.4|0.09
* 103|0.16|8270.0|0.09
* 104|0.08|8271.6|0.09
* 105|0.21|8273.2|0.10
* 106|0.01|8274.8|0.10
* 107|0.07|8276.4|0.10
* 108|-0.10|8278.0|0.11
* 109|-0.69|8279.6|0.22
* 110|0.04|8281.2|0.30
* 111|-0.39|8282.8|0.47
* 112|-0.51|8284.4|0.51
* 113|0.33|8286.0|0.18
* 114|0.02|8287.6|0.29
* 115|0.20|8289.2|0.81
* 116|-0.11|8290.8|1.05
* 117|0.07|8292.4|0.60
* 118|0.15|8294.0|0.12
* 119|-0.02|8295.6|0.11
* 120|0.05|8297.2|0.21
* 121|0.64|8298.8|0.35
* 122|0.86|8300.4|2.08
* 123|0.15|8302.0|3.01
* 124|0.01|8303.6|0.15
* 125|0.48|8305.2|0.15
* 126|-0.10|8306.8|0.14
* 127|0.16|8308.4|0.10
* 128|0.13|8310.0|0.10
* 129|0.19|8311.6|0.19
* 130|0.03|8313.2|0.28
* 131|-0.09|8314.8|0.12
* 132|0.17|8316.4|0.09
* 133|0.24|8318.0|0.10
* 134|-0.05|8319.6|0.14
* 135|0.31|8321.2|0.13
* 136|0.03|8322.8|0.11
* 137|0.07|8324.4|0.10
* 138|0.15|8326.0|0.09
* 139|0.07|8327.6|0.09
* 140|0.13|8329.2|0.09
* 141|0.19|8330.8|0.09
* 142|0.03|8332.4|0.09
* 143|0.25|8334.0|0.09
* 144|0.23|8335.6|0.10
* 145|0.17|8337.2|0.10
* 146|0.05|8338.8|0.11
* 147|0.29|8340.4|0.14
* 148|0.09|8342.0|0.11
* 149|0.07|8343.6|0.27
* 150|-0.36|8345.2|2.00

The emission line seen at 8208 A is [O II]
